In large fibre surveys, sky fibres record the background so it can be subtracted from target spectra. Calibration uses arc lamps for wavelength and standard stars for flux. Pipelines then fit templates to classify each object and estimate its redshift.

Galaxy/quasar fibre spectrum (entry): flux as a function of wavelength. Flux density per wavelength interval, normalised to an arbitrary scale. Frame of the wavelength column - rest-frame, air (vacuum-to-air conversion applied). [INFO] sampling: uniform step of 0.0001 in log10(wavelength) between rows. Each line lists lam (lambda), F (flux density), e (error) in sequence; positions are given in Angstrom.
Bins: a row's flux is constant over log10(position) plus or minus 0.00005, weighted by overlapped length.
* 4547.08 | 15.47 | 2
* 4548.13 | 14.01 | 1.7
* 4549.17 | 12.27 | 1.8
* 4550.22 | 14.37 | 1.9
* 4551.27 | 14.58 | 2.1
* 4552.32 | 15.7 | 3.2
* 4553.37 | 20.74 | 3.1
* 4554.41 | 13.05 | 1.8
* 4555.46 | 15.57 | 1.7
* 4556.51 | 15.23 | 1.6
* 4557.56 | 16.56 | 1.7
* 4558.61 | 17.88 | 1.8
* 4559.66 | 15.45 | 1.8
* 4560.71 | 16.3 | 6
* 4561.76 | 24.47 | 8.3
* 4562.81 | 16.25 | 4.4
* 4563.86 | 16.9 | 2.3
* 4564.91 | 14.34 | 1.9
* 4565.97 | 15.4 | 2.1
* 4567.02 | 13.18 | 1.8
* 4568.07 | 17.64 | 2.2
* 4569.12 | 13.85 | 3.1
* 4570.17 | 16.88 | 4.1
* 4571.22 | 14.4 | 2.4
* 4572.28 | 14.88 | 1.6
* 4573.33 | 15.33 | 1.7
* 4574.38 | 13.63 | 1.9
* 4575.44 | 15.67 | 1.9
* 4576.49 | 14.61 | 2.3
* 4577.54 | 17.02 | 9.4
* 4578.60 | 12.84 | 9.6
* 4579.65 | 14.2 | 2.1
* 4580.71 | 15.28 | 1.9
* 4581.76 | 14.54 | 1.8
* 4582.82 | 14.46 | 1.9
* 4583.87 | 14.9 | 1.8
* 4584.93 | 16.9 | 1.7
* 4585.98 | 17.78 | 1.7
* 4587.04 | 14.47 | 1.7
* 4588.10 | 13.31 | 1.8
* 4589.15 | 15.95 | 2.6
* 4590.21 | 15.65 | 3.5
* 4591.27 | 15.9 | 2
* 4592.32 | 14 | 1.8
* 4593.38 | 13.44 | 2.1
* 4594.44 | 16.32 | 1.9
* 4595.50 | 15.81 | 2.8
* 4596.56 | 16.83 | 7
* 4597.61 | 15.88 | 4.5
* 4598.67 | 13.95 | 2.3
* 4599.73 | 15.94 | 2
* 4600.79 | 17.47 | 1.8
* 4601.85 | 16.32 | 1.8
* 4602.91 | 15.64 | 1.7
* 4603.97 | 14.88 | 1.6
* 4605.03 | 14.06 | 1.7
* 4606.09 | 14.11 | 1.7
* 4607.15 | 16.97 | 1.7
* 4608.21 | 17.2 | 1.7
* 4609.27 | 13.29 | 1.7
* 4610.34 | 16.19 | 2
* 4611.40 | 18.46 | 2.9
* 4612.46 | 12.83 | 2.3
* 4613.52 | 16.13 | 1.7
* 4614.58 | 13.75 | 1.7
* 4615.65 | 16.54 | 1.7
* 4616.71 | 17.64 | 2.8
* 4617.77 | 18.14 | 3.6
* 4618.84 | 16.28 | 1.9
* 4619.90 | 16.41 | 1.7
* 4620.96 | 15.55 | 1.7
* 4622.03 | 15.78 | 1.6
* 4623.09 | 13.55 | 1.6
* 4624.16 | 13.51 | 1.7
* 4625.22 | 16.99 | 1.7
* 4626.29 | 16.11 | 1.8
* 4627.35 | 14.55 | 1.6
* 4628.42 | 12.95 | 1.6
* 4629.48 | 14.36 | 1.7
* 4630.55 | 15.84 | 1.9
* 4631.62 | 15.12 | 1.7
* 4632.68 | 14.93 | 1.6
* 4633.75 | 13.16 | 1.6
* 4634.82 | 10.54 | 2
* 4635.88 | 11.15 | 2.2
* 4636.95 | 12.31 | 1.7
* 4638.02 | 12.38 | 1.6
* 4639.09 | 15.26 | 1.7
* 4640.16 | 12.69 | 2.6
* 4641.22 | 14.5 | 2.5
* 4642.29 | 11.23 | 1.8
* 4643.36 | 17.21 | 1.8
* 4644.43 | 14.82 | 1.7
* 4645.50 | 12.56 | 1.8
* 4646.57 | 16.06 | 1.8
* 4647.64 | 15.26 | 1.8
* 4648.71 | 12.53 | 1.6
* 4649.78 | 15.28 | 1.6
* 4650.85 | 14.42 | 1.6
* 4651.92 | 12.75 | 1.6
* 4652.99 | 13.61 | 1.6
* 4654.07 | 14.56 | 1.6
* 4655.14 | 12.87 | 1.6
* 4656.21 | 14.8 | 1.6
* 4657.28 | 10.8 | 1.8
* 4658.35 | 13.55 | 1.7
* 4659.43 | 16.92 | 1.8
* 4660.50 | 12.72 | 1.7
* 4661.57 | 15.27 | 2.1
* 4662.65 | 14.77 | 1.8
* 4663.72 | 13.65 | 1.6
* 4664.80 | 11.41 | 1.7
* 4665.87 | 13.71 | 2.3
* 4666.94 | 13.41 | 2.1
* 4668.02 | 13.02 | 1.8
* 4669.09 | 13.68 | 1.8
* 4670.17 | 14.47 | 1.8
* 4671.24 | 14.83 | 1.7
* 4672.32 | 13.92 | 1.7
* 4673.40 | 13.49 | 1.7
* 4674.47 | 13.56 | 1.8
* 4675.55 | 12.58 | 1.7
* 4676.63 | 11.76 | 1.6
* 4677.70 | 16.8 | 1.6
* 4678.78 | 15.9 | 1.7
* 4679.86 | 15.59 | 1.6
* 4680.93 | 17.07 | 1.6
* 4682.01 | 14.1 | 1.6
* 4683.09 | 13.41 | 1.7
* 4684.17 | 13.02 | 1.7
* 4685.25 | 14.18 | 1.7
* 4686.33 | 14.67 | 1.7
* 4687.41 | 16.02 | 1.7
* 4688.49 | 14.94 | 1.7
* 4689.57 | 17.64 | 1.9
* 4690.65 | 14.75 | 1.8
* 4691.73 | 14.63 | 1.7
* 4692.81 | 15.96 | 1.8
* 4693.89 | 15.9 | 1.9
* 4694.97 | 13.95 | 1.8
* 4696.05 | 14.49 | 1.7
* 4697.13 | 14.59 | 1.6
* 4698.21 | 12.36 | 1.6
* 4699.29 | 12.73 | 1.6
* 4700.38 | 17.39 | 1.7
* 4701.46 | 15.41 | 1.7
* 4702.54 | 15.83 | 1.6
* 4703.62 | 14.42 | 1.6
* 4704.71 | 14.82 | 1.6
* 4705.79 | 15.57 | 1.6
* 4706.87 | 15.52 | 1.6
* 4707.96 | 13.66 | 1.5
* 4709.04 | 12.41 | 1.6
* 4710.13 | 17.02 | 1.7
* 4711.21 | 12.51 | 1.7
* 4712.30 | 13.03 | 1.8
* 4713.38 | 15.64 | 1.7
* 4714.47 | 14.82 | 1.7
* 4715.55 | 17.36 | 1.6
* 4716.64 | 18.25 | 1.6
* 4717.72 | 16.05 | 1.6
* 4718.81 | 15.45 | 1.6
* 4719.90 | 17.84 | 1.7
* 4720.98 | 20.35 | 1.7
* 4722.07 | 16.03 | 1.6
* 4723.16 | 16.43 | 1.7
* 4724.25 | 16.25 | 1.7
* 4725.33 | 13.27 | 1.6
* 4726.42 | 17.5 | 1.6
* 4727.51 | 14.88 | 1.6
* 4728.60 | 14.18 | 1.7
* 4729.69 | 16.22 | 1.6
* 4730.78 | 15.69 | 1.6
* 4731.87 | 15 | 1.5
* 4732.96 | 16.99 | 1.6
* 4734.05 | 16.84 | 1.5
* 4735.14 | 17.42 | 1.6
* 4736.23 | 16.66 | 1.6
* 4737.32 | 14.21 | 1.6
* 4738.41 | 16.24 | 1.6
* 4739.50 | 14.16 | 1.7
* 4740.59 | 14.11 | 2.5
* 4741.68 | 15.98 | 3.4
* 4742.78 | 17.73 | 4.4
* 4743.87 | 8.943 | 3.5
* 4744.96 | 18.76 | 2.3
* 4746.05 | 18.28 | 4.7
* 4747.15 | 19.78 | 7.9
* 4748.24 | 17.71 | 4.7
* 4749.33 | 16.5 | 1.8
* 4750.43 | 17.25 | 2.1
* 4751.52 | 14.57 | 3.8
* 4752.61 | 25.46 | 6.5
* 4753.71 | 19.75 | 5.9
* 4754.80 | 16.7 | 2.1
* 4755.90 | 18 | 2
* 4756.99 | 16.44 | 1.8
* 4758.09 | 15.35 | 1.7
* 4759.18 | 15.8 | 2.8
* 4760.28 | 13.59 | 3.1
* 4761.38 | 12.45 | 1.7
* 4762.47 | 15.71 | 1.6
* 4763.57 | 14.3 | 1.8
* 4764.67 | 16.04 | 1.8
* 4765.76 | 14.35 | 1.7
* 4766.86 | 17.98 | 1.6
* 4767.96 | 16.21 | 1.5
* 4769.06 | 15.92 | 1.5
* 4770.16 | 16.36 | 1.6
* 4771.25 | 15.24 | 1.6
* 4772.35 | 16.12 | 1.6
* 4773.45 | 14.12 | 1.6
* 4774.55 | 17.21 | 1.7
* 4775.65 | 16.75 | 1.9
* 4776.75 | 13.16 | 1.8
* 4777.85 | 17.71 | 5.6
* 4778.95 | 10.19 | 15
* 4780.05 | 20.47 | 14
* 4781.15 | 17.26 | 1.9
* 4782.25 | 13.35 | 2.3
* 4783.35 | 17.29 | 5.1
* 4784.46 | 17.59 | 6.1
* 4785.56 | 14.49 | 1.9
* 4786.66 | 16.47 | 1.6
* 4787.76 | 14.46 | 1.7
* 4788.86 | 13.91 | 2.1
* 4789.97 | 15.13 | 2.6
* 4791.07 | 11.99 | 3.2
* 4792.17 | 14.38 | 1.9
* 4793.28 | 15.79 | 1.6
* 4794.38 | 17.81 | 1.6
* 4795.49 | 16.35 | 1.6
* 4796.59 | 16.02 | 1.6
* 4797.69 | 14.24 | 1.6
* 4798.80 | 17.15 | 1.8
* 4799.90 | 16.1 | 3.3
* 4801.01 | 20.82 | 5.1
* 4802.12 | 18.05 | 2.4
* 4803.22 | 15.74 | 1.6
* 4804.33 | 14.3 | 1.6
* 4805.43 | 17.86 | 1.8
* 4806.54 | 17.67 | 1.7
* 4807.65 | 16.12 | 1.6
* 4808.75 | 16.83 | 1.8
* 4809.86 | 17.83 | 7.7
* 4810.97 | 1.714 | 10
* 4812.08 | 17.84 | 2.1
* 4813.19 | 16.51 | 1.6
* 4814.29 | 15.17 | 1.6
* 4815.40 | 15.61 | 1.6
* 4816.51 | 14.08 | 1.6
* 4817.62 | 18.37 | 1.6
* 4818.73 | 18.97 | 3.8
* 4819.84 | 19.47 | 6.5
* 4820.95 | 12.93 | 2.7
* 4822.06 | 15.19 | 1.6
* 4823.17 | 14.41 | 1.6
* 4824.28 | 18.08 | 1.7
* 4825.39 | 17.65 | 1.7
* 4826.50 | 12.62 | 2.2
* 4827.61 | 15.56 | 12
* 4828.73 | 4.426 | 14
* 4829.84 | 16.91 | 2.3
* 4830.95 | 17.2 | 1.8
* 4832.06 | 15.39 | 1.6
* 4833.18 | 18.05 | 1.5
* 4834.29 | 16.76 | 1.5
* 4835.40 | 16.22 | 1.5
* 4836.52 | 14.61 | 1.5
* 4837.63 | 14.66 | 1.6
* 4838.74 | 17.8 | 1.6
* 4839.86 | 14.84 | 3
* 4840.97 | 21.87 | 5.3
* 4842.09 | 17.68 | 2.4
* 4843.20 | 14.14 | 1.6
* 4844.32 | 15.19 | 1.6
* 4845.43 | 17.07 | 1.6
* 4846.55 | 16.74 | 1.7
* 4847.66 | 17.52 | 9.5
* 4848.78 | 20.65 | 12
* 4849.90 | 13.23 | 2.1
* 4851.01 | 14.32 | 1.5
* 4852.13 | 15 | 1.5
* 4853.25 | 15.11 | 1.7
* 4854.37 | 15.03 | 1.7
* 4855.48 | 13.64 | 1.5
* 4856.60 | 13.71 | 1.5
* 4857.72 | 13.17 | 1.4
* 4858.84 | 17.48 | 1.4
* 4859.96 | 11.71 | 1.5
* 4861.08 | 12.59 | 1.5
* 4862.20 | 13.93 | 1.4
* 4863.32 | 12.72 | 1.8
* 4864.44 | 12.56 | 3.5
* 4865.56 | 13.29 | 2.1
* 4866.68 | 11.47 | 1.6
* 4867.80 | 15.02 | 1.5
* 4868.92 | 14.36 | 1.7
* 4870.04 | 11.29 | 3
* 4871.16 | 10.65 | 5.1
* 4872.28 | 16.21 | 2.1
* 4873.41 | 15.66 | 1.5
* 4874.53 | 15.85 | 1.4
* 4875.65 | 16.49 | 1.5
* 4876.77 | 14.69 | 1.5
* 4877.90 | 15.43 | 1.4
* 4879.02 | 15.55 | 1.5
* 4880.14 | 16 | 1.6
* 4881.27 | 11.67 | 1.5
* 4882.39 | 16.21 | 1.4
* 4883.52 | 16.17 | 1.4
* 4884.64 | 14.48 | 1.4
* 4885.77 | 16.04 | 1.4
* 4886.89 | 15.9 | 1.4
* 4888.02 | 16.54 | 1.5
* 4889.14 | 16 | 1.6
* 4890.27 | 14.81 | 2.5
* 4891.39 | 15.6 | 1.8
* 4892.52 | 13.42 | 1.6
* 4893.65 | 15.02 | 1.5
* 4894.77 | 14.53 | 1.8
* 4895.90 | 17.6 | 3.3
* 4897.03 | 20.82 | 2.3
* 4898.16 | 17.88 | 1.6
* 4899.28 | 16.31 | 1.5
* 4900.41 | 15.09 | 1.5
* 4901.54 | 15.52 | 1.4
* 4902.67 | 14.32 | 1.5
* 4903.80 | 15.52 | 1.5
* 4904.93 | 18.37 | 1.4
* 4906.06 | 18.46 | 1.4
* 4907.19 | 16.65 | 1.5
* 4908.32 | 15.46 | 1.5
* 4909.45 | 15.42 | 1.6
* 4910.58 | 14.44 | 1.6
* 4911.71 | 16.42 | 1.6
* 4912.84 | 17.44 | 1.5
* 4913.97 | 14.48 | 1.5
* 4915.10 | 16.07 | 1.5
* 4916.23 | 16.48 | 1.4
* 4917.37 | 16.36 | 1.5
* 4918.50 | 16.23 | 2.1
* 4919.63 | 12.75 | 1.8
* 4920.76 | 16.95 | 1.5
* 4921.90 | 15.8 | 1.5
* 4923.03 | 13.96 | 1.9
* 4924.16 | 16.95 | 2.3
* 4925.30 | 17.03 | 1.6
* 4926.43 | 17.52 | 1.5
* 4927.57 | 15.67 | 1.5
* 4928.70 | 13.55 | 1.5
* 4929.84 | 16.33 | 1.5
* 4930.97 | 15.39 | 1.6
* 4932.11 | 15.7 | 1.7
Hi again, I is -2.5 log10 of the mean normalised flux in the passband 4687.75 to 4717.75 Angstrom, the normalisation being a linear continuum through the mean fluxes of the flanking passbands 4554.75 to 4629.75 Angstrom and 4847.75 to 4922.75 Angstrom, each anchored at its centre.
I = 0.027 mag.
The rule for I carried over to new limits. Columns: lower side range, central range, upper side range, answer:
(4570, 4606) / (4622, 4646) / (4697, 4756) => 0.11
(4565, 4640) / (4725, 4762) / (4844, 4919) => -0.07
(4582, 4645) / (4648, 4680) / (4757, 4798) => 0.10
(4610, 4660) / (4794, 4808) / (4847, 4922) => -0.12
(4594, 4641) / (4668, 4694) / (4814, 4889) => 0.03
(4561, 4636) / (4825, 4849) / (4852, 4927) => -0.05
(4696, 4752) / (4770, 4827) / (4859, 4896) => -0.05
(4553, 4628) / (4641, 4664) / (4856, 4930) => 0.11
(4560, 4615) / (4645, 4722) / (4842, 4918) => 0.06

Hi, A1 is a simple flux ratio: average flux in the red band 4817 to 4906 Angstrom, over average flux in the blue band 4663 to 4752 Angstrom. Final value 1.01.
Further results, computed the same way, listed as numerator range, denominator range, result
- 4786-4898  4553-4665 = 1.02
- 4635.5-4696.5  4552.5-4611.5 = 0.90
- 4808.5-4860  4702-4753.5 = 0.97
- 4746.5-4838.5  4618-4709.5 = 1.11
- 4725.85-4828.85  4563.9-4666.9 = 1.08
